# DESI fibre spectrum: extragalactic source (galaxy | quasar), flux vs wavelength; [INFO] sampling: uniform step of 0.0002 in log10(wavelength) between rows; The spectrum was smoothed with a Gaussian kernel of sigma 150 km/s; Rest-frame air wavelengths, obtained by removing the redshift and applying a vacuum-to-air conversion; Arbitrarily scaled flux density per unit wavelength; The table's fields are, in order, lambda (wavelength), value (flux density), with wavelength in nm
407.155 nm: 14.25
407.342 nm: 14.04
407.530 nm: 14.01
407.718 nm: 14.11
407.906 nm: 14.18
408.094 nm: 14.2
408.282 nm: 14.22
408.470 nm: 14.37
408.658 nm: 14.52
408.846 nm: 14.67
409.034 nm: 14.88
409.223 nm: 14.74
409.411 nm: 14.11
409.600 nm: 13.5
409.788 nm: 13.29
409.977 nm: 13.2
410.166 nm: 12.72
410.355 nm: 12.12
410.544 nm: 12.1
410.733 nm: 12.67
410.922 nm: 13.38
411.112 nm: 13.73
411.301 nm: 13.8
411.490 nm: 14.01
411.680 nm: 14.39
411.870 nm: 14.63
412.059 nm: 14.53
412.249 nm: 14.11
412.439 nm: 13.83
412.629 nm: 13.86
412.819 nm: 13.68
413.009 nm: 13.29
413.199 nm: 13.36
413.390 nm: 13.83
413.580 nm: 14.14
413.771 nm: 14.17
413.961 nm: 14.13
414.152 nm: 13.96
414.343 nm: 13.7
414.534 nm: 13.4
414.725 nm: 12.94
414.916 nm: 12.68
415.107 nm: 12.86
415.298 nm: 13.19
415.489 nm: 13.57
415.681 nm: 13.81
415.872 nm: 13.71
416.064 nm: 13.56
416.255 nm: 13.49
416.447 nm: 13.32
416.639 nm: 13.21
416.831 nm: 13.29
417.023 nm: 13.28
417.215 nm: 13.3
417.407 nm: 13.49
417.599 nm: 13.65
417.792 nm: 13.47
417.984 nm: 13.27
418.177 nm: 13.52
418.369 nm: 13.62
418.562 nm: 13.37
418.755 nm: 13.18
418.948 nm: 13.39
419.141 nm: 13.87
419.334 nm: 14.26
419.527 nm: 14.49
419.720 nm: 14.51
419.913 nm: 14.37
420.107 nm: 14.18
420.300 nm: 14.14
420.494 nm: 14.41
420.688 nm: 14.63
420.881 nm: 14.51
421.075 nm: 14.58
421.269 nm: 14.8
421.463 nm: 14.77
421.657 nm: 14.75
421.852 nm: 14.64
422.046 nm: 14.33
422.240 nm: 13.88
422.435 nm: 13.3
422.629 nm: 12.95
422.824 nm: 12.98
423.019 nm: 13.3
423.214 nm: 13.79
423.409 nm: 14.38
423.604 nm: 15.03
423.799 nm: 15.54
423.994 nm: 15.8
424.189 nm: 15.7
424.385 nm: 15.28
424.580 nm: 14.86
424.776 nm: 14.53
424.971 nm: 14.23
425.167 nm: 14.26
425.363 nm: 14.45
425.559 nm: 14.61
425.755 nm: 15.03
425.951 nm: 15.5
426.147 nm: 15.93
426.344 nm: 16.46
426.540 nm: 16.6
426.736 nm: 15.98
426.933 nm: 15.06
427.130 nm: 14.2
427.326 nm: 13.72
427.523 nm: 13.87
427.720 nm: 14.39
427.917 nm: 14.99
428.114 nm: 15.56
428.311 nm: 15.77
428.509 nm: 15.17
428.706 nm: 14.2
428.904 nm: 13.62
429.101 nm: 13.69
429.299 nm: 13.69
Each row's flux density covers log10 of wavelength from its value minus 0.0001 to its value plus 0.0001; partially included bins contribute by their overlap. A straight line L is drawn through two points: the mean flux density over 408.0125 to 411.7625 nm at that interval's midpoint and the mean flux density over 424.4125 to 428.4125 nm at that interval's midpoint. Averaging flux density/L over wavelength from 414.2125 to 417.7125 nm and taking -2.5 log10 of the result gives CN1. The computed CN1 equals 0.066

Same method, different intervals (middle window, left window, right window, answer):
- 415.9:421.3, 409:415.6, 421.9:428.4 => 0.027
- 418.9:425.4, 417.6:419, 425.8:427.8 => -0.014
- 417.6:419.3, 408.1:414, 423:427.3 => 0.074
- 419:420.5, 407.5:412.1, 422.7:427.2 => 0.023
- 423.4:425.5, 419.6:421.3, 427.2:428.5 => -0.024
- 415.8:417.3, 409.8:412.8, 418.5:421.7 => 0.046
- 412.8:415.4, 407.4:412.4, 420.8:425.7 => 0.041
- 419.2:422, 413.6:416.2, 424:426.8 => -0.002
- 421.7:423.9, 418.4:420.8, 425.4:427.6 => 0.041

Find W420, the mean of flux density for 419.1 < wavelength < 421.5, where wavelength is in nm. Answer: 14.4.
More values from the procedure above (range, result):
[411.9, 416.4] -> 13.7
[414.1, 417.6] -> 13.4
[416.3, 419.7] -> 13.5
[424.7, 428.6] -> 15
